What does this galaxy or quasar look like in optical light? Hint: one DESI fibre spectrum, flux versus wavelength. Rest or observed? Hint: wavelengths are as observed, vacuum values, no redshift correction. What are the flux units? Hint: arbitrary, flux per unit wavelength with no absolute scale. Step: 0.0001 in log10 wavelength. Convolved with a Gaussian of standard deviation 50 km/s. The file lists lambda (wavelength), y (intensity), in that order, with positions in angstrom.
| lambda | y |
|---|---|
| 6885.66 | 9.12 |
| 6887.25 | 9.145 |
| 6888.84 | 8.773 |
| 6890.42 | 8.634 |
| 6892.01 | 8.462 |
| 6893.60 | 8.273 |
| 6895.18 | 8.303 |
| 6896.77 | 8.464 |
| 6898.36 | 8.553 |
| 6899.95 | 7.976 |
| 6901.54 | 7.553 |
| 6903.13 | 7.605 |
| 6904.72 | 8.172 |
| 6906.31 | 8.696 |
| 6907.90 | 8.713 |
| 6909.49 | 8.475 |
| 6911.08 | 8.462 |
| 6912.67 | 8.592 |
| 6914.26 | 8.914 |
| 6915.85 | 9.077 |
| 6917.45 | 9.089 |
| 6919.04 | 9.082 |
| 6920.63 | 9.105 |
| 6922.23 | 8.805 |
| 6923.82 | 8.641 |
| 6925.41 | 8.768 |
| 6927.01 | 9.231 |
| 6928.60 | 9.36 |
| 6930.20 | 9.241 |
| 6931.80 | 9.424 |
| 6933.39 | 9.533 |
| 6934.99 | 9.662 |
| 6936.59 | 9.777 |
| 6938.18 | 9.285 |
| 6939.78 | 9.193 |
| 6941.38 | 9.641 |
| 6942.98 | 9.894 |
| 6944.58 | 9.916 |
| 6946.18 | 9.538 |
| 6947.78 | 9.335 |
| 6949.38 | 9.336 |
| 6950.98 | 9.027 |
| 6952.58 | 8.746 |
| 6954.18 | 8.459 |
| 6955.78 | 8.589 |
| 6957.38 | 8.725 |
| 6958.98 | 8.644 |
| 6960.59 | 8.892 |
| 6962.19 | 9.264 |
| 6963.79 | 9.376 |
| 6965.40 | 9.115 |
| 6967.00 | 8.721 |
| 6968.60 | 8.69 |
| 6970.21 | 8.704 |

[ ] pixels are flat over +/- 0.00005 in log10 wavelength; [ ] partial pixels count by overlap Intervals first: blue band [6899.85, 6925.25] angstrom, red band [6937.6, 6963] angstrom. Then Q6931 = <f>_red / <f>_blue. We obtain 1.1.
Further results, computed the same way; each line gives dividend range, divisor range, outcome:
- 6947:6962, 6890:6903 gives 1.08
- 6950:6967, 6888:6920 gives 1.05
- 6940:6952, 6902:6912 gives 1.14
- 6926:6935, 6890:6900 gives 1.12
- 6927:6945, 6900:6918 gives 1.13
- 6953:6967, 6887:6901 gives 1.05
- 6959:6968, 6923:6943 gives 0.97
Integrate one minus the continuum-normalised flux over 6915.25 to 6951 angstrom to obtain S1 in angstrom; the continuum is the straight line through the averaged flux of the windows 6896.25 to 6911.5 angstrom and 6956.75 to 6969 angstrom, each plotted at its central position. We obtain -3.0 angstrom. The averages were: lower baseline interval 8.26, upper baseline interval 8.94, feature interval 9.31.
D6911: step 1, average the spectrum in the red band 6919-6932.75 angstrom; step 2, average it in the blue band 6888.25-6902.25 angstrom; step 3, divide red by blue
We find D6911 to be 1.09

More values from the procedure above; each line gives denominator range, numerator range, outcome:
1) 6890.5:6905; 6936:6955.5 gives 1.14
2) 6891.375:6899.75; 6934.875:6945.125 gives 1.15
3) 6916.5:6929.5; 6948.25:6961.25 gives 0.98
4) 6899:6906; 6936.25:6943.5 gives 1.21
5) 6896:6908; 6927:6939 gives 1.16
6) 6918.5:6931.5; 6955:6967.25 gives 0.99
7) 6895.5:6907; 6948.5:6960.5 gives 1.08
